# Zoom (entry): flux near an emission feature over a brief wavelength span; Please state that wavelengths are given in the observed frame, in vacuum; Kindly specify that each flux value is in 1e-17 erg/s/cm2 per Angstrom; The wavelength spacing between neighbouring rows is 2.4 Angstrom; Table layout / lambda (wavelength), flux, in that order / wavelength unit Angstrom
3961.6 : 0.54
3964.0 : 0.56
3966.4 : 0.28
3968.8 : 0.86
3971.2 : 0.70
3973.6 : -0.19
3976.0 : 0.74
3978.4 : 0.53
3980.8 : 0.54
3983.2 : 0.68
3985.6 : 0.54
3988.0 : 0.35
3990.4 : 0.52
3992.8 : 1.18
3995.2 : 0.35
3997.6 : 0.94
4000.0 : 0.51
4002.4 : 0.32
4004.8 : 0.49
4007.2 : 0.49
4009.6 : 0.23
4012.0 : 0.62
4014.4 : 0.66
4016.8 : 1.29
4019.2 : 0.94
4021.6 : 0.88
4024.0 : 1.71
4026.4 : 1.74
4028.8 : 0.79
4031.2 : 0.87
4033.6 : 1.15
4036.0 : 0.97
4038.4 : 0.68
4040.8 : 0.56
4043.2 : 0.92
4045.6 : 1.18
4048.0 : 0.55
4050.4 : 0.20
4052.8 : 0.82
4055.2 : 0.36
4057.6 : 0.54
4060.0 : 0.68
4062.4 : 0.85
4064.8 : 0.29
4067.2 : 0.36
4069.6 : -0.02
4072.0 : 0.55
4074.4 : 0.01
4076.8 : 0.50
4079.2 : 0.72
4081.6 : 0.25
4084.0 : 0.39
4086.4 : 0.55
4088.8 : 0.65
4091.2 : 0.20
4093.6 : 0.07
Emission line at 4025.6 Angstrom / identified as C IV 1549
